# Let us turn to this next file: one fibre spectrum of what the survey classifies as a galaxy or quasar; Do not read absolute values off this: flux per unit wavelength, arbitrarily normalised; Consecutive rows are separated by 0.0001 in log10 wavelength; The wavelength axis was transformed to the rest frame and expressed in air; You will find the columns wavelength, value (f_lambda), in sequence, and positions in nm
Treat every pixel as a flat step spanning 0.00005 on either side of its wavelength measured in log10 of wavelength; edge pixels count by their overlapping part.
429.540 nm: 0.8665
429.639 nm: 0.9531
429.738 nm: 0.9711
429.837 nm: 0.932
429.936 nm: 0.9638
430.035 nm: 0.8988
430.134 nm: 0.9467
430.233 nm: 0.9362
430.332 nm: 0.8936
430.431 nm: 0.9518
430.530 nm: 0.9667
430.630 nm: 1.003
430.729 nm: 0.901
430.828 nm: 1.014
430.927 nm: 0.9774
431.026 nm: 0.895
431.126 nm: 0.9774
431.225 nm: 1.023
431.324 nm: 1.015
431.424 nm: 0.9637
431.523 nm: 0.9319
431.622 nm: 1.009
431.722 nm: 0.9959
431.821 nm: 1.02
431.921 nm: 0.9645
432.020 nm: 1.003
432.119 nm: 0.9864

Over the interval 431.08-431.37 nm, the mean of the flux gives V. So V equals 1.01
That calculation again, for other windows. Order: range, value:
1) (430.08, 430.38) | 0.926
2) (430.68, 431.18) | 0.954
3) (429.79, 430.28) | 0.936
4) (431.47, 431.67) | 0.974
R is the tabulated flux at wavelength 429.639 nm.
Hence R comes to 0.9531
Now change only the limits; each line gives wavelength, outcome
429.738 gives 0.9711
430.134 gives 0.9467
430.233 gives 0.9362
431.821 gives 1.02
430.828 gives 1.014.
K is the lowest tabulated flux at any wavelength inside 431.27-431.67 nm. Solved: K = 0.9319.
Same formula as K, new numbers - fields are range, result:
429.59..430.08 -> 0.8988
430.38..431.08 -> 0.895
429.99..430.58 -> 0.8936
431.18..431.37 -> 1.015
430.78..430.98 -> 0.9774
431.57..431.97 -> 0.9645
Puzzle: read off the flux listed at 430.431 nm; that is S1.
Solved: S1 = 0.9518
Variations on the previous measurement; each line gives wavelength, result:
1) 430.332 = 0.8936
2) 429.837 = 0.932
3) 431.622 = 1.009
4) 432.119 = 0.9864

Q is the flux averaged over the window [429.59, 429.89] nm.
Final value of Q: 0.952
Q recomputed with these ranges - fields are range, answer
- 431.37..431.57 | 0.948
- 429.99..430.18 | 0.923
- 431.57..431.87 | 1.01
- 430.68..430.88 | 0.96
